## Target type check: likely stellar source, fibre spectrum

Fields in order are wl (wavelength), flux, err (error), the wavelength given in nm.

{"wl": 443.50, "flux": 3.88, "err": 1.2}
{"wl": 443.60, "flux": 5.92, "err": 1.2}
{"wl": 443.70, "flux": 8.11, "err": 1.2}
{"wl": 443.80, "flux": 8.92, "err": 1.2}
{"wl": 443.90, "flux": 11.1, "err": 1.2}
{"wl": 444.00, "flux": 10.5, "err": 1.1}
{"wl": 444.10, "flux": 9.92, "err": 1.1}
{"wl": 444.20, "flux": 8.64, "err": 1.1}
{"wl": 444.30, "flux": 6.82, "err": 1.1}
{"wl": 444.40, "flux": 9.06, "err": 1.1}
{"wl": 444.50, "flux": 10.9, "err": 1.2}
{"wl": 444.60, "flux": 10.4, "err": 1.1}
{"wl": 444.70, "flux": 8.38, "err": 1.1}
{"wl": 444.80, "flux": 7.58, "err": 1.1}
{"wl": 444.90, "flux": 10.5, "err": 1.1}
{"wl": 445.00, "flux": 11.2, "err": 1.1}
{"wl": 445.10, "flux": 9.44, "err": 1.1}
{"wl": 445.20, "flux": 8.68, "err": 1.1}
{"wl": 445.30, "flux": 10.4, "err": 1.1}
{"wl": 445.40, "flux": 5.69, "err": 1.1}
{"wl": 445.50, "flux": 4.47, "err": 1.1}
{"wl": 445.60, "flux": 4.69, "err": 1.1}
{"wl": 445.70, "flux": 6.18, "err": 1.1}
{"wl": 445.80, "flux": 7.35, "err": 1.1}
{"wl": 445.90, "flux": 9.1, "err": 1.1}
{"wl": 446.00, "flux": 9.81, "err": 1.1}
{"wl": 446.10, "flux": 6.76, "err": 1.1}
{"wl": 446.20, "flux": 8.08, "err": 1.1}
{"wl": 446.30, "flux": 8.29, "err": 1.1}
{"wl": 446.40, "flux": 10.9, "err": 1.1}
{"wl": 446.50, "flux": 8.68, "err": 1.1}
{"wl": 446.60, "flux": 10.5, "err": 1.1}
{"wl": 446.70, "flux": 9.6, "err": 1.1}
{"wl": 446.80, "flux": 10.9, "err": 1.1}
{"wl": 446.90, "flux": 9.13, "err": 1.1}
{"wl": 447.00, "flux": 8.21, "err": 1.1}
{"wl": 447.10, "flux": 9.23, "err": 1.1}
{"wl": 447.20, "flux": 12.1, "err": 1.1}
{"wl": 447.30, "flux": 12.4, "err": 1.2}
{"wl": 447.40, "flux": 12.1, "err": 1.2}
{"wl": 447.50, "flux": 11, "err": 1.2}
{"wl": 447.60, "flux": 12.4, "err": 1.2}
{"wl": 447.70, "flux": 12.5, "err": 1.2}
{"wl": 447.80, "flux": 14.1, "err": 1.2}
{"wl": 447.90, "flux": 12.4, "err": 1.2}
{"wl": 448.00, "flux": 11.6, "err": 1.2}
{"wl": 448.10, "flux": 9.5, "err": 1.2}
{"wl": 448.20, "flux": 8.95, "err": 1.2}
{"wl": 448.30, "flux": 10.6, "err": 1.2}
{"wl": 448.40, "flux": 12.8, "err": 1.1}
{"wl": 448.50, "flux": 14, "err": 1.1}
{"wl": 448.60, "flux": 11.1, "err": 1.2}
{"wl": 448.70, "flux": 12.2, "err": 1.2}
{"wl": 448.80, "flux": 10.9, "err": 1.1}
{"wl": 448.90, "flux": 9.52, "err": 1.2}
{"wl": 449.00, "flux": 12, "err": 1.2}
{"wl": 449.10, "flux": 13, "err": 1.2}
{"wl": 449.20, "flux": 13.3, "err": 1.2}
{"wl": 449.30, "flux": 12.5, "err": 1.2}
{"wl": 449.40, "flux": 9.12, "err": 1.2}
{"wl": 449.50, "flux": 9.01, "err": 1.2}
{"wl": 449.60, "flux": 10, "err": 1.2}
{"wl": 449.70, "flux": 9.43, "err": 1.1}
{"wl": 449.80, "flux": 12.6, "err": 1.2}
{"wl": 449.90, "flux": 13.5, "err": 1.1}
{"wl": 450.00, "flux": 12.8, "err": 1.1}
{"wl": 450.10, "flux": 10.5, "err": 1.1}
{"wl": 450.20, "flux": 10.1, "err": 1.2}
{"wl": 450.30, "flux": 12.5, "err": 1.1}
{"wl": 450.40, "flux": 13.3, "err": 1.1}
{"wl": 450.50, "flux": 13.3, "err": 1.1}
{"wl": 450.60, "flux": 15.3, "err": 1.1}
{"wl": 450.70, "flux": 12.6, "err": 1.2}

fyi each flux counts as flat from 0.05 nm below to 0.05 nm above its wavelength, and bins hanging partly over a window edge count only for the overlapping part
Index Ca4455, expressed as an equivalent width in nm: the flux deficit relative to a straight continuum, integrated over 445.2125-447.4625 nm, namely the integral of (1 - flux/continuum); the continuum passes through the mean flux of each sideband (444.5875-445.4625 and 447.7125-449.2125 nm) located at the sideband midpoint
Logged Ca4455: 0.28 nm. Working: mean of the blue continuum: 9.02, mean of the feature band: 8.85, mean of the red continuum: 11.7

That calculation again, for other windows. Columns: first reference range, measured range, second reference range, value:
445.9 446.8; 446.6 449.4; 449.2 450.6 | -0.28 nm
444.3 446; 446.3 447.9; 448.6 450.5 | -0.18 nm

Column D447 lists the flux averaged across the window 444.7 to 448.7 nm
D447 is 9.83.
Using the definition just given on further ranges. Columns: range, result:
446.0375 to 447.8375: 10.4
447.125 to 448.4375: 11.7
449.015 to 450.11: 11.5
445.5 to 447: 8.42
